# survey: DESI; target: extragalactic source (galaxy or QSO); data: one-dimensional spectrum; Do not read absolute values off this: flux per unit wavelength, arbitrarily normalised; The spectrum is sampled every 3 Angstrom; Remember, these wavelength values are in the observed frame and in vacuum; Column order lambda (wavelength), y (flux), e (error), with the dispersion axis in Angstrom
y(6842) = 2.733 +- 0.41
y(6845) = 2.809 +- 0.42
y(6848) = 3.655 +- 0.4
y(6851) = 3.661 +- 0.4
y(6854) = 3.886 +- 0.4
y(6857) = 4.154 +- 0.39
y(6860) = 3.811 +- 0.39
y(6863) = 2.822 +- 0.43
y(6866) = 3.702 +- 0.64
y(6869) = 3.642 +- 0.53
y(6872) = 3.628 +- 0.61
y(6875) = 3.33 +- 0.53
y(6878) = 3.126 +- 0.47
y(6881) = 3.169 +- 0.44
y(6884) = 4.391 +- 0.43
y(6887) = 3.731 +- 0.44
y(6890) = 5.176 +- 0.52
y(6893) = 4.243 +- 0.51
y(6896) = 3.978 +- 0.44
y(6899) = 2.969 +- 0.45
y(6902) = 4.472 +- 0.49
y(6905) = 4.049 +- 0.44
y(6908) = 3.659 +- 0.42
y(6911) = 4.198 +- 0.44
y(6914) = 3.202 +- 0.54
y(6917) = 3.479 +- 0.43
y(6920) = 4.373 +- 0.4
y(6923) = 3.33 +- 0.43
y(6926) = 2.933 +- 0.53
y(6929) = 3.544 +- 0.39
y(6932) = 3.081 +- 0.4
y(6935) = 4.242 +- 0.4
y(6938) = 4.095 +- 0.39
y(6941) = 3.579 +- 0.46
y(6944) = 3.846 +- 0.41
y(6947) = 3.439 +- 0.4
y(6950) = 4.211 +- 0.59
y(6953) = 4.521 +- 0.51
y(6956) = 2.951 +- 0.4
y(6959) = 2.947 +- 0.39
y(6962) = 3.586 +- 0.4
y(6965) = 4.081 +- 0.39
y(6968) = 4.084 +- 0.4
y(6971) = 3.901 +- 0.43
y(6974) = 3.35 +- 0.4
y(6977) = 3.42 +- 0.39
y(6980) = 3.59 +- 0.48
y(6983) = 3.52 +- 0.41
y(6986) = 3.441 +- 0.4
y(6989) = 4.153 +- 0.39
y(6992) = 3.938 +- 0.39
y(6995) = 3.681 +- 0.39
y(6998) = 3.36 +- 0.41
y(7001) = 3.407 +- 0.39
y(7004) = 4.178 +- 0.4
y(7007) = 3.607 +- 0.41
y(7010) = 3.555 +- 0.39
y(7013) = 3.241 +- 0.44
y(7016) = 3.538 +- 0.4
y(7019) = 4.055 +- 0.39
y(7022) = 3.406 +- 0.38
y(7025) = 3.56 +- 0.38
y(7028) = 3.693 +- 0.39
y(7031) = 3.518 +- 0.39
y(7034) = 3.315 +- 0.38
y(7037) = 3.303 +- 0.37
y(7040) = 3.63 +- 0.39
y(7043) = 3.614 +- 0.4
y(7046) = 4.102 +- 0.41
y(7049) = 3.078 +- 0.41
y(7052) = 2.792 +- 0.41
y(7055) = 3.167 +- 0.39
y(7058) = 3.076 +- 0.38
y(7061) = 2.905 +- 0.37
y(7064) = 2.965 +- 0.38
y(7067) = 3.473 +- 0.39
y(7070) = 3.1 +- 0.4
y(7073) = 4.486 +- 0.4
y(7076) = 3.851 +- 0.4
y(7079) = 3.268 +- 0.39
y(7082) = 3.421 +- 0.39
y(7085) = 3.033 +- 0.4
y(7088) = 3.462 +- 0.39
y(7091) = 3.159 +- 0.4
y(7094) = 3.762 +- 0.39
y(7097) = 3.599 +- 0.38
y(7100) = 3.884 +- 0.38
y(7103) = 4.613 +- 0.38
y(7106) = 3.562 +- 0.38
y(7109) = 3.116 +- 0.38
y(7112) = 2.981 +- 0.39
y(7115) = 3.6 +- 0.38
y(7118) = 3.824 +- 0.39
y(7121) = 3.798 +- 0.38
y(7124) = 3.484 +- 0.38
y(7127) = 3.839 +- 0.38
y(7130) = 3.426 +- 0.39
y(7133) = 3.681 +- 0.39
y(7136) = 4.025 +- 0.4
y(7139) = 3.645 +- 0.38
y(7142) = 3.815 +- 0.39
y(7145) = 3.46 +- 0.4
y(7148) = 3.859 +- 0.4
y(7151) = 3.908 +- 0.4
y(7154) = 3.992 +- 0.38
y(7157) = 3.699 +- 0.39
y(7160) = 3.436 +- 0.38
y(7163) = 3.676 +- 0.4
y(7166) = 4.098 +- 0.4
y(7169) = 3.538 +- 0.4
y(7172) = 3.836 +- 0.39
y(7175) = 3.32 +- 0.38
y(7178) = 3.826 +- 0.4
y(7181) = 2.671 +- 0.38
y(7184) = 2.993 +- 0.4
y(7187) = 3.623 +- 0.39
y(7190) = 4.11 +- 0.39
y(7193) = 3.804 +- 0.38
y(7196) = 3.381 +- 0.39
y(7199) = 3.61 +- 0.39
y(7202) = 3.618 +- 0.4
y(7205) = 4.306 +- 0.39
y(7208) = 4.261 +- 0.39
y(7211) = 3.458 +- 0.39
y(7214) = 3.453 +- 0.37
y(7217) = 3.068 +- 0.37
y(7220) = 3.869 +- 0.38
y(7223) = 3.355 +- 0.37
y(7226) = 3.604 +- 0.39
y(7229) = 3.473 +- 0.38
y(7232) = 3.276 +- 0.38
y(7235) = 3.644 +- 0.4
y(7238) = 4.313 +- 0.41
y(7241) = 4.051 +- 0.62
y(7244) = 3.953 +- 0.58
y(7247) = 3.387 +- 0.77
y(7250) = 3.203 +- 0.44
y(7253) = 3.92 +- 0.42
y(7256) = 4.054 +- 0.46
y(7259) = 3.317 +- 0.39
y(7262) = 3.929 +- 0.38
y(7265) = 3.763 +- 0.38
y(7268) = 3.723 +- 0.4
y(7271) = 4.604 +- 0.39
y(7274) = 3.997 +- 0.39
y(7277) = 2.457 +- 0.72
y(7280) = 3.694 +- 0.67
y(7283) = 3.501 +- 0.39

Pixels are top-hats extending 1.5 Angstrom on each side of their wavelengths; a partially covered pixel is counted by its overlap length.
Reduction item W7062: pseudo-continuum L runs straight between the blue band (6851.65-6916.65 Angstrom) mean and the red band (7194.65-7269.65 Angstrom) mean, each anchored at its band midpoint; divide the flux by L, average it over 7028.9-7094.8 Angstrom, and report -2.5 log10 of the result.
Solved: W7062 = 0.10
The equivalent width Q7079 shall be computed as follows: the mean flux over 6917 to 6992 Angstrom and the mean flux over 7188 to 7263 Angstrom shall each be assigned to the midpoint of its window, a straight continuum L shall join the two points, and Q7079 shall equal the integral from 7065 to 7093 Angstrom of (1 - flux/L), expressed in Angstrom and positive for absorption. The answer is 1.6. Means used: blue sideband 3.68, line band 3.47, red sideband 3.69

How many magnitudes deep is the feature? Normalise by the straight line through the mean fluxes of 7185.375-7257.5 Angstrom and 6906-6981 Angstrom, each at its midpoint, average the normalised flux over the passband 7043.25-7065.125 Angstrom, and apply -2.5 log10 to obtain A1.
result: 0.16 mag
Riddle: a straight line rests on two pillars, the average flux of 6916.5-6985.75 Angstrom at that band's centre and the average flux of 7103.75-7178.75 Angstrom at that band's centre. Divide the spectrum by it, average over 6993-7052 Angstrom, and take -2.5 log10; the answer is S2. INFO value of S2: 0.032 mag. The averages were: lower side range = 3.66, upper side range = 3.67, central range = 3.55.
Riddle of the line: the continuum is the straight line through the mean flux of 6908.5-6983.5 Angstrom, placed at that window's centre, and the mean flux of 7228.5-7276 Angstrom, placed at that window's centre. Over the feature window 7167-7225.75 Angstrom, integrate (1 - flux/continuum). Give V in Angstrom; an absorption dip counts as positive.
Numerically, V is 2.7 Angstrom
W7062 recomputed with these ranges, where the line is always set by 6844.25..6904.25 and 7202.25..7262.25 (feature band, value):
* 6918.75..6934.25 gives 0.08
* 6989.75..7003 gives 0.02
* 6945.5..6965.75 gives 0.02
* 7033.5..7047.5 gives 0.03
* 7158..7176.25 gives 0.01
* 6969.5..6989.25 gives 0.04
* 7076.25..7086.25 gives 0.12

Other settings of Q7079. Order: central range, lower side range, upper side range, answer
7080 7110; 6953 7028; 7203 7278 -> 0.8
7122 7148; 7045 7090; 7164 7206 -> -1.4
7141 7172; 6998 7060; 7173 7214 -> -1.5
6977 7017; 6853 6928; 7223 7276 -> 1.2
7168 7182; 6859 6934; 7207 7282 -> 0.8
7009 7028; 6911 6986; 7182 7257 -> 0.4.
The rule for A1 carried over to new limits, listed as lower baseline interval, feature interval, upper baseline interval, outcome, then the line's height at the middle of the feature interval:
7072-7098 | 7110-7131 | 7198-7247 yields 0.01 mag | 3.58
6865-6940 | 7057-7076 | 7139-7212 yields 0.10 mag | 3.71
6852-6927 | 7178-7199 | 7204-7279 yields 0.07 mag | 3.7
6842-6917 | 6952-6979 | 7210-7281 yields 0.02 mag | 3.69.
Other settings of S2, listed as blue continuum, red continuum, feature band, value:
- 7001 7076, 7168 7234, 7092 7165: -0.05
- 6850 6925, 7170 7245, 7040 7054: 0.09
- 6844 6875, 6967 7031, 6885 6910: -0.13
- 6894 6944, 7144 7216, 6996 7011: 0.02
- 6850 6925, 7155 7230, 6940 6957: -0.02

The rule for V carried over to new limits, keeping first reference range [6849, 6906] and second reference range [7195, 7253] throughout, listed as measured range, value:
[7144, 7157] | -0.4 Angstrom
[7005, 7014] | 0.5 Angstrom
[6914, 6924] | 0.3 Angstrom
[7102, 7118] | 0.6 Angstrom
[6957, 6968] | 0.5 Angstrom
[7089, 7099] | 0.5 Angstrom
